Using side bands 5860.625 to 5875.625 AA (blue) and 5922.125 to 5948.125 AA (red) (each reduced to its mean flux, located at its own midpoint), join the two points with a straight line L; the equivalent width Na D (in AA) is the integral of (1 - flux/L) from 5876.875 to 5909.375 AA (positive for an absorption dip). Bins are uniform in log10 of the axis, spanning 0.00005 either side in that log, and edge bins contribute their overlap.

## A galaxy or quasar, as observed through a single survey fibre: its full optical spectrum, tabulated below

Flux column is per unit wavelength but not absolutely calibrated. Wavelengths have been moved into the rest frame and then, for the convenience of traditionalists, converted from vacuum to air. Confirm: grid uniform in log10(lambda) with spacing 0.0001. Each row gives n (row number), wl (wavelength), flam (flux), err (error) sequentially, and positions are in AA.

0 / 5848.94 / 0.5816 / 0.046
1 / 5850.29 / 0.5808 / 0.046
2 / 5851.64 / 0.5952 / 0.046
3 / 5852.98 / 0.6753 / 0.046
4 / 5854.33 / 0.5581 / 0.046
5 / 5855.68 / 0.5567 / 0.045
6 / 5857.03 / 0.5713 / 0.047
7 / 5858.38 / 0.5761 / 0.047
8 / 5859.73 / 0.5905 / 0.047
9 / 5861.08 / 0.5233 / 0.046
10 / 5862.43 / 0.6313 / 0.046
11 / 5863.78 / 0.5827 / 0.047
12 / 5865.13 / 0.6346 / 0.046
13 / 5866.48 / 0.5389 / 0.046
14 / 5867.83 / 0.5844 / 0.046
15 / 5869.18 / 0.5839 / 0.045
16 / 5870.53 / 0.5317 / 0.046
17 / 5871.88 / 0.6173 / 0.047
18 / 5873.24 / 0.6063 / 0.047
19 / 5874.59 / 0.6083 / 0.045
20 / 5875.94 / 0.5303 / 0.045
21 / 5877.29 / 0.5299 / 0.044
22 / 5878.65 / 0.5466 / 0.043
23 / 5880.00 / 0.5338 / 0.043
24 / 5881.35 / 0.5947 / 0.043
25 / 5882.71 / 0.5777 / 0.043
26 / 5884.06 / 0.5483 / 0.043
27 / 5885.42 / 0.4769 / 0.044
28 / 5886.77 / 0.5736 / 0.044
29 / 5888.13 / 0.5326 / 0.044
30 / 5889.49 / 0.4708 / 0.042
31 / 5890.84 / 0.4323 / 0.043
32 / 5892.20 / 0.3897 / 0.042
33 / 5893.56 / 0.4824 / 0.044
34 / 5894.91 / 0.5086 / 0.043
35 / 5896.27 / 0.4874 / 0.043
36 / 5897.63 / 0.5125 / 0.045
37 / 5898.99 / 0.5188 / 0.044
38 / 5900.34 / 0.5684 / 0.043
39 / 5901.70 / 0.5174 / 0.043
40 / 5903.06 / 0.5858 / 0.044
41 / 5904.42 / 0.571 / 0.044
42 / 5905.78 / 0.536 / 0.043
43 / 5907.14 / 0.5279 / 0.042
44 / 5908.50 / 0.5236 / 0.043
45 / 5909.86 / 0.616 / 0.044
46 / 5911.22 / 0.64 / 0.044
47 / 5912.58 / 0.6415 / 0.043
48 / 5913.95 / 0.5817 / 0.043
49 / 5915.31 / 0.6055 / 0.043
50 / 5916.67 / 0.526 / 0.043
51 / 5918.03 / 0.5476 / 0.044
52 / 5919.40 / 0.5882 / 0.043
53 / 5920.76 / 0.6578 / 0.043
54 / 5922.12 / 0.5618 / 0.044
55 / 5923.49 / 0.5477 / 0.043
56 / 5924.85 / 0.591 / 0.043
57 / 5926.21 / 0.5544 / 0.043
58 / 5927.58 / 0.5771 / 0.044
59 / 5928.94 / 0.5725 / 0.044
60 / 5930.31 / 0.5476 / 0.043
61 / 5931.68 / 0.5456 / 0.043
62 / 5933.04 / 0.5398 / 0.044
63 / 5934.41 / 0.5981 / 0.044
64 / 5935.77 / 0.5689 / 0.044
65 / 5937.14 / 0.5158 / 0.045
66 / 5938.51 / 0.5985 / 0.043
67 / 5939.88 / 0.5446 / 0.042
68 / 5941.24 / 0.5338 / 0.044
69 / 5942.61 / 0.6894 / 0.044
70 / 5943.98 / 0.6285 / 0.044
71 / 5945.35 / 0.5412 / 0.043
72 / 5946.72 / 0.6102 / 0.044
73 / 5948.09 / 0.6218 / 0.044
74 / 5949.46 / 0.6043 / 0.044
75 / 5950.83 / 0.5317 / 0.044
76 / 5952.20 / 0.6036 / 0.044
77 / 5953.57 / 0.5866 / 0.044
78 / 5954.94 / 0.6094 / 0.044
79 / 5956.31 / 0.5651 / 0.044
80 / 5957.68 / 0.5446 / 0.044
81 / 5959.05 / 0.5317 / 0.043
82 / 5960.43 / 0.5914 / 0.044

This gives 3.2 AA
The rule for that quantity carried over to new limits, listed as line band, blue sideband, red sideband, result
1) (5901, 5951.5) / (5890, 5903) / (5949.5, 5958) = -3.6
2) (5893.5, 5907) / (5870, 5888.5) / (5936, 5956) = 0.9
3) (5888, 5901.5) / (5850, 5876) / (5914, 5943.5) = 2.1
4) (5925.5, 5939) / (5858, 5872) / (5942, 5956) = 0.8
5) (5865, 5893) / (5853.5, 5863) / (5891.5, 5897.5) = -1.5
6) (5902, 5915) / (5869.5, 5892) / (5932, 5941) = -0.7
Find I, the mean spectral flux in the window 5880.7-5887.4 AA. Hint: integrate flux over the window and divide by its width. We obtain 0.554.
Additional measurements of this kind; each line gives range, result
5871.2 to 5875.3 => 0.61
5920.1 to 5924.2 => 0.589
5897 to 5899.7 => 0.518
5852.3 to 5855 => 0.618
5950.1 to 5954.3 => 0.575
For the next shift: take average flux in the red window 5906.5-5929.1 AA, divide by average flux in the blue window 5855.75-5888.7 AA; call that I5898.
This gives 1.0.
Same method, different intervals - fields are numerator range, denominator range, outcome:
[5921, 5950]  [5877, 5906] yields 1.10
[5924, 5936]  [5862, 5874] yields 0.96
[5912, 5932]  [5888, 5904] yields 1.15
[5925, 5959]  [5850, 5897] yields 1.04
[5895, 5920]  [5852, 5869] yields 0.96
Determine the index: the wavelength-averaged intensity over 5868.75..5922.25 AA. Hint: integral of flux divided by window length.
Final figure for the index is 0.55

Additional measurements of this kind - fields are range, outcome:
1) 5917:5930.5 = 0.574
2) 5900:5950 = 0.576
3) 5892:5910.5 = 0.528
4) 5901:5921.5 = 0.578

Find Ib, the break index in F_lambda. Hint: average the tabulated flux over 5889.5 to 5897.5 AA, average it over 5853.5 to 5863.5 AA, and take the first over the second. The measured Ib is 0.81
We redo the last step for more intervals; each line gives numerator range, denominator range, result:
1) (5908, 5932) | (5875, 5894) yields 1.12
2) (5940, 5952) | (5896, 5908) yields 1.10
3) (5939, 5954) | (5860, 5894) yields 1.08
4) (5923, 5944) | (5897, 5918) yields 1.01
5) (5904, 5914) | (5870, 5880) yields 1.02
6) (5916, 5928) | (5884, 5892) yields 1.16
